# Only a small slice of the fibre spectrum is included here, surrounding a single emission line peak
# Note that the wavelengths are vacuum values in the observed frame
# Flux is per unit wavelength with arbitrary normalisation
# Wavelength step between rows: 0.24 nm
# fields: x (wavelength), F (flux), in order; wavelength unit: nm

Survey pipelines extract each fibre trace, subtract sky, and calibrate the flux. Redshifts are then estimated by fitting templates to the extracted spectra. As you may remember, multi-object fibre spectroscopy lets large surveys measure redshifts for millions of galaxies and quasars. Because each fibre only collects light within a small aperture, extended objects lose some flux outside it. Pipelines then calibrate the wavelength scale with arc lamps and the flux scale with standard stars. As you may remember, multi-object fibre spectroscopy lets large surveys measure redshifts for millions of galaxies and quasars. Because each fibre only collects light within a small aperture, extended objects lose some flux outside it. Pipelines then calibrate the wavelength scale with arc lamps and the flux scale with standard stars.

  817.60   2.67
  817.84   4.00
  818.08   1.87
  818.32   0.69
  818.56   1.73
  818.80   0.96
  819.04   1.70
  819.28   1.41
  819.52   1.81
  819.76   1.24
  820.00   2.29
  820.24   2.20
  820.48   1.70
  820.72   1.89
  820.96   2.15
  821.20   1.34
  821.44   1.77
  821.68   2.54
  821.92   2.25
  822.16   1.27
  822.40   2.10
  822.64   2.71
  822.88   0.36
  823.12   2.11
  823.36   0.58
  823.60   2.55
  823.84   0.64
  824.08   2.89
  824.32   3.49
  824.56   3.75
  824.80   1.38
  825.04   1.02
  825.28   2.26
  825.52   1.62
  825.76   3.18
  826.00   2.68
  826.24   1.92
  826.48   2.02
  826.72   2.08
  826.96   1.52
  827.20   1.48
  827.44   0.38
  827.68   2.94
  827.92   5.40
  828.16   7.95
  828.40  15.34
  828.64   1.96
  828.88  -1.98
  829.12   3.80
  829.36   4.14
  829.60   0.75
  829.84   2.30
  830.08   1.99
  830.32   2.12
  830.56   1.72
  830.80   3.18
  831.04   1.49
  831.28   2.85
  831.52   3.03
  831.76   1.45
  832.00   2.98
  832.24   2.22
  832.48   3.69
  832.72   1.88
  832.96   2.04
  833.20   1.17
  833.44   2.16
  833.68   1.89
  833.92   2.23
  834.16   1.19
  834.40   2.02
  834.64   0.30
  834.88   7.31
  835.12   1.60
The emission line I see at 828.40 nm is Hgamma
